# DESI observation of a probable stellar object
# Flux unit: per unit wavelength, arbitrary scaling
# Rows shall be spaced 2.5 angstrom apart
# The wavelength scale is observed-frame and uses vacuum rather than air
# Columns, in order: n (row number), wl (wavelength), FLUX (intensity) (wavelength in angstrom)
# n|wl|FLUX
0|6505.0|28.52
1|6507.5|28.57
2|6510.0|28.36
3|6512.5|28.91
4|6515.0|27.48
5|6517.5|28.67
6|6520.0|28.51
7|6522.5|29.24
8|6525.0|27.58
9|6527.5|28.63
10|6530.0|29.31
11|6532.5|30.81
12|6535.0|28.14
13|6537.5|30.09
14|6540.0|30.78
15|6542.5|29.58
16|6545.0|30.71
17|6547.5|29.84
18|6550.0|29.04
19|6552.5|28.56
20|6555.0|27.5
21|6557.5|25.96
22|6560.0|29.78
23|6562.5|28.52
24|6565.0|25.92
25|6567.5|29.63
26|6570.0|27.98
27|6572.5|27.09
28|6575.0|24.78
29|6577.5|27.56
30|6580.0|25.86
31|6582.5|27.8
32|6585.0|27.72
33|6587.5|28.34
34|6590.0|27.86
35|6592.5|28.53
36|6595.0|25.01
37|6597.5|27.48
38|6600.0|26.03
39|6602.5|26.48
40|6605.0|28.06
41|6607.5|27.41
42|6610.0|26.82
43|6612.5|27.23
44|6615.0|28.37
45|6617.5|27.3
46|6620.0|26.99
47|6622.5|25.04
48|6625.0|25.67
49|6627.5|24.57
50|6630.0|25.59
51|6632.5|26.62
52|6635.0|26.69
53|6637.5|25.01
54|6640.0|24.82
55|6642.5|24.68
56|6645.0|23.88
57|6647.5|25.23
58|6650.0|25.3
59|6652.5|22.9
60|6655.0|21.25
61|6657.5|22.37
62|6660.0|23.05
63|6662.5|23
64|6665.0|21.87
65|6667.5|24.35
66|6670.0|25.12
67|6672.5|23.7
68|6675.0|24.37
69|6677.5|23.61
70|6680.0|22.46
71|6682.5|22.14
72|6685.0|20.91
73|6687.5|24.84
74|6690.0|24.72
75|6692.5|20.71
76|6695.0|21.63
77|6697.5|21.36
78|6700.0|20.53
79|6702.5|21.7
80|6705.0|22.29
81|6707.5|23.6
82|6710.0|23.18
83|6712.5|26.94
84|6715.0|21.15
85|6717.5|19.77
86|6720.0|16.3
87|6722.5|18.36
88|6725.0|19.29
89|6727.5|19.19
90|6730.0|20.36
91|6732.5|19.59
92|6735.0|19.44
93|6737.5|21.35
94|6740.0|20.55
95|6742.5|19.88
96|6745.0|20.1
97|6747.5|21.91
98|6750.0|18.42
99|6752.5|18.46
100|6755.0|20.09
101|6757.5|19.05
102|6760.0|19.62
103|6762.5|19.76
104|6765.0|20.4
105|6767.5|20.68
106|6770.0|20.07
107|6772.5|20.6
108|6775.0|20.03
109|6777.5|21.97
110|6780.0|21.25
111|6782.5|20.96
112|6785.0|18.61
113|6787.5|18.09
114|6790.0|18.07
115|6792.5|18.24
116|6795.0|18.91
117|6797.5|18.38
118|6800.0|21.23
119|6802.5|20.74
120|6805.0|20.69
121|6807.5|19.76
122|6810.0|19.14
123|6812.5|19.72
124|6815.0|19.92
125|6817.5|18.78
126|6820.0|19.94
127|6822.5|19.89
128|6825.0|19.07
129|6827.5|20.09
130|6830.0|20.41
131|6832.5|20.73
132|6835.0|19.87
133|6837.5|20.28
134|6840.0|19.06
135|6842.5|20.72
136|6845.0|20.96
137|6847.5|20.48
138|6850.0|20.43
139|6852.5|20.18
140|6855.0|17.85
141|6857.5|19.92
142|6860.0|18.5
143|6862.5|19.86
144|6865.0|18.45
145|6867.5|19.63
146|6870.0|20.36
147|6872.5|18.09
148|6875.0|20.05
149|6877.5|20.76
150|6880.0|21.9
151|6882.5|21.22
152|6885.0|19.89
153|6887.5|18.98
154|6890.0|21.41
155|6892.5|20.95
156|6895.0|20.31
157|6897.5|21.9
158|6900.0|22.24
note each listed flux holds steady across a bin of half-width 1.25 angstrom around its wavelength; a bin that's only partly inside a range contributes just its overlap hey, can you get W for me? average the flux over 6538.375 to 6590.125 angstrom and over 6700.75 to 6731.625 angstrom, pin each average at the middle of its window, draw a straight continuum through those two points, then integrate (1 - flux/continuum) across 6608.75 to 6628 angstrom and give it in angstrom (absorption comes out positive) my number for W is -0.73 angstrom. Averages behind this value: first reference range 28.2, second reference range 21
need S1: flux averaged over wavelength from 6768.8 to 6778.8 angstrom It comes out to 20.7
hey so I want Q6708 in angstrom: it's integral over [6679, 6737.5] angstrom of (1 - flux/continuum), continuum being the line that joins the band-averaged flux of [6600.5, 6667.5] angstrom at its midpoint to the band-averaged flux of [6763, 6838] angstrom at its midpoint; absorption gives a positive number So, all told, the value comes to 3.9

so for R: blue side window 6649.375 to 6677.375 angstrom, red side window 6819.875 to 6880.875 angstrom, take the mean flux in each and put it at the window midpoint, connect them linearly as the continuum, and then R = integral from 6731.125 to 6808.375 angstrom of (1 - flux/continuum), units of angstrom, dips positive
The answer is 5.3 angstrom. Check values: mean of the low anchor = 23.4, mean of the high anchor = 19.9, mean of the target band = 19.9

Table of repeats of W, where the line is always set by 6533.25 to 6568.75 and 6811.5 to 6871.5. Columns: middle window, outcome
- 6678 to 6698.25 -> 1.79 angstrom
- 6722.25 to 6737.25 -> 2.39 angstrom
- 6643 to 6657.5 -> 1.20 angstrom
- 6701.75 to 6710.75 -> 0.49 angstrom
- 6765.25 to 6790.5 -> 1.95 angstrom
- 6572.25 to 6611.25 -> 0.78 angstrom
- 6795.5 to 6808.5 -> 0.57 angstrom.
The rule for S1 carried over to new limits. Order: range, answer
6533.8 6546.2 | 29.9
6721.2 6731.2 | 19.3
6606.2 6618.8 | 27.4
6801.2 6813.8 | 20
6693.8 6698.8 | 21.5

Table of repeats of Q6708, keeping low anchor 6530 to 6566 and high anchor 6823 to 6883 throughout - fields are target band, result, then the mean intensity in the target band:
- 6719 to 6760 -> 6.59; 19.5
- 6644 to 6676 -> 2.61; 23.6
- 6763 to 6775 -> 1.11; 20.4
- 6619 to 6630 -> 0.48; 25.5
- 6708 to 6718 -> 0.43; 23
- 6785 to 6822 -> 3.47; 19.4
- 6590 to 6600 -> 0.22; 27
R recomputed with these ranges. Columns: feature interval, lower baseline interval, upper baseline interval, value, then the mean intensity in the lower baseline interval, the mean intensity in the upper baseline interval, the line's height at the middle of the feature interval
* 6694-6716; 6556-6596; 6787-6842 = 0.64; 27.4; 19.6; 23.2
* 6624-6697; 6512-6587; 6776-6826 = 2.25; 28.4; 19.7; 24.5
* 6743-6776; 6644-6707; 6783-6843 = 1.51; 22.9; 19.6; 20.9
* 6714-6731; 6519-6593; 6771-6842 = 2.64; 28.4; 19.8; 22.7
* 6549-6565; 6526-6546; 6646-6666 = 0.30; 29.7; 23.1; 28.6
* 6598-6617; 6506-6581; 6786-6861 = -0.55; 28.5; 19.7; 26.4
